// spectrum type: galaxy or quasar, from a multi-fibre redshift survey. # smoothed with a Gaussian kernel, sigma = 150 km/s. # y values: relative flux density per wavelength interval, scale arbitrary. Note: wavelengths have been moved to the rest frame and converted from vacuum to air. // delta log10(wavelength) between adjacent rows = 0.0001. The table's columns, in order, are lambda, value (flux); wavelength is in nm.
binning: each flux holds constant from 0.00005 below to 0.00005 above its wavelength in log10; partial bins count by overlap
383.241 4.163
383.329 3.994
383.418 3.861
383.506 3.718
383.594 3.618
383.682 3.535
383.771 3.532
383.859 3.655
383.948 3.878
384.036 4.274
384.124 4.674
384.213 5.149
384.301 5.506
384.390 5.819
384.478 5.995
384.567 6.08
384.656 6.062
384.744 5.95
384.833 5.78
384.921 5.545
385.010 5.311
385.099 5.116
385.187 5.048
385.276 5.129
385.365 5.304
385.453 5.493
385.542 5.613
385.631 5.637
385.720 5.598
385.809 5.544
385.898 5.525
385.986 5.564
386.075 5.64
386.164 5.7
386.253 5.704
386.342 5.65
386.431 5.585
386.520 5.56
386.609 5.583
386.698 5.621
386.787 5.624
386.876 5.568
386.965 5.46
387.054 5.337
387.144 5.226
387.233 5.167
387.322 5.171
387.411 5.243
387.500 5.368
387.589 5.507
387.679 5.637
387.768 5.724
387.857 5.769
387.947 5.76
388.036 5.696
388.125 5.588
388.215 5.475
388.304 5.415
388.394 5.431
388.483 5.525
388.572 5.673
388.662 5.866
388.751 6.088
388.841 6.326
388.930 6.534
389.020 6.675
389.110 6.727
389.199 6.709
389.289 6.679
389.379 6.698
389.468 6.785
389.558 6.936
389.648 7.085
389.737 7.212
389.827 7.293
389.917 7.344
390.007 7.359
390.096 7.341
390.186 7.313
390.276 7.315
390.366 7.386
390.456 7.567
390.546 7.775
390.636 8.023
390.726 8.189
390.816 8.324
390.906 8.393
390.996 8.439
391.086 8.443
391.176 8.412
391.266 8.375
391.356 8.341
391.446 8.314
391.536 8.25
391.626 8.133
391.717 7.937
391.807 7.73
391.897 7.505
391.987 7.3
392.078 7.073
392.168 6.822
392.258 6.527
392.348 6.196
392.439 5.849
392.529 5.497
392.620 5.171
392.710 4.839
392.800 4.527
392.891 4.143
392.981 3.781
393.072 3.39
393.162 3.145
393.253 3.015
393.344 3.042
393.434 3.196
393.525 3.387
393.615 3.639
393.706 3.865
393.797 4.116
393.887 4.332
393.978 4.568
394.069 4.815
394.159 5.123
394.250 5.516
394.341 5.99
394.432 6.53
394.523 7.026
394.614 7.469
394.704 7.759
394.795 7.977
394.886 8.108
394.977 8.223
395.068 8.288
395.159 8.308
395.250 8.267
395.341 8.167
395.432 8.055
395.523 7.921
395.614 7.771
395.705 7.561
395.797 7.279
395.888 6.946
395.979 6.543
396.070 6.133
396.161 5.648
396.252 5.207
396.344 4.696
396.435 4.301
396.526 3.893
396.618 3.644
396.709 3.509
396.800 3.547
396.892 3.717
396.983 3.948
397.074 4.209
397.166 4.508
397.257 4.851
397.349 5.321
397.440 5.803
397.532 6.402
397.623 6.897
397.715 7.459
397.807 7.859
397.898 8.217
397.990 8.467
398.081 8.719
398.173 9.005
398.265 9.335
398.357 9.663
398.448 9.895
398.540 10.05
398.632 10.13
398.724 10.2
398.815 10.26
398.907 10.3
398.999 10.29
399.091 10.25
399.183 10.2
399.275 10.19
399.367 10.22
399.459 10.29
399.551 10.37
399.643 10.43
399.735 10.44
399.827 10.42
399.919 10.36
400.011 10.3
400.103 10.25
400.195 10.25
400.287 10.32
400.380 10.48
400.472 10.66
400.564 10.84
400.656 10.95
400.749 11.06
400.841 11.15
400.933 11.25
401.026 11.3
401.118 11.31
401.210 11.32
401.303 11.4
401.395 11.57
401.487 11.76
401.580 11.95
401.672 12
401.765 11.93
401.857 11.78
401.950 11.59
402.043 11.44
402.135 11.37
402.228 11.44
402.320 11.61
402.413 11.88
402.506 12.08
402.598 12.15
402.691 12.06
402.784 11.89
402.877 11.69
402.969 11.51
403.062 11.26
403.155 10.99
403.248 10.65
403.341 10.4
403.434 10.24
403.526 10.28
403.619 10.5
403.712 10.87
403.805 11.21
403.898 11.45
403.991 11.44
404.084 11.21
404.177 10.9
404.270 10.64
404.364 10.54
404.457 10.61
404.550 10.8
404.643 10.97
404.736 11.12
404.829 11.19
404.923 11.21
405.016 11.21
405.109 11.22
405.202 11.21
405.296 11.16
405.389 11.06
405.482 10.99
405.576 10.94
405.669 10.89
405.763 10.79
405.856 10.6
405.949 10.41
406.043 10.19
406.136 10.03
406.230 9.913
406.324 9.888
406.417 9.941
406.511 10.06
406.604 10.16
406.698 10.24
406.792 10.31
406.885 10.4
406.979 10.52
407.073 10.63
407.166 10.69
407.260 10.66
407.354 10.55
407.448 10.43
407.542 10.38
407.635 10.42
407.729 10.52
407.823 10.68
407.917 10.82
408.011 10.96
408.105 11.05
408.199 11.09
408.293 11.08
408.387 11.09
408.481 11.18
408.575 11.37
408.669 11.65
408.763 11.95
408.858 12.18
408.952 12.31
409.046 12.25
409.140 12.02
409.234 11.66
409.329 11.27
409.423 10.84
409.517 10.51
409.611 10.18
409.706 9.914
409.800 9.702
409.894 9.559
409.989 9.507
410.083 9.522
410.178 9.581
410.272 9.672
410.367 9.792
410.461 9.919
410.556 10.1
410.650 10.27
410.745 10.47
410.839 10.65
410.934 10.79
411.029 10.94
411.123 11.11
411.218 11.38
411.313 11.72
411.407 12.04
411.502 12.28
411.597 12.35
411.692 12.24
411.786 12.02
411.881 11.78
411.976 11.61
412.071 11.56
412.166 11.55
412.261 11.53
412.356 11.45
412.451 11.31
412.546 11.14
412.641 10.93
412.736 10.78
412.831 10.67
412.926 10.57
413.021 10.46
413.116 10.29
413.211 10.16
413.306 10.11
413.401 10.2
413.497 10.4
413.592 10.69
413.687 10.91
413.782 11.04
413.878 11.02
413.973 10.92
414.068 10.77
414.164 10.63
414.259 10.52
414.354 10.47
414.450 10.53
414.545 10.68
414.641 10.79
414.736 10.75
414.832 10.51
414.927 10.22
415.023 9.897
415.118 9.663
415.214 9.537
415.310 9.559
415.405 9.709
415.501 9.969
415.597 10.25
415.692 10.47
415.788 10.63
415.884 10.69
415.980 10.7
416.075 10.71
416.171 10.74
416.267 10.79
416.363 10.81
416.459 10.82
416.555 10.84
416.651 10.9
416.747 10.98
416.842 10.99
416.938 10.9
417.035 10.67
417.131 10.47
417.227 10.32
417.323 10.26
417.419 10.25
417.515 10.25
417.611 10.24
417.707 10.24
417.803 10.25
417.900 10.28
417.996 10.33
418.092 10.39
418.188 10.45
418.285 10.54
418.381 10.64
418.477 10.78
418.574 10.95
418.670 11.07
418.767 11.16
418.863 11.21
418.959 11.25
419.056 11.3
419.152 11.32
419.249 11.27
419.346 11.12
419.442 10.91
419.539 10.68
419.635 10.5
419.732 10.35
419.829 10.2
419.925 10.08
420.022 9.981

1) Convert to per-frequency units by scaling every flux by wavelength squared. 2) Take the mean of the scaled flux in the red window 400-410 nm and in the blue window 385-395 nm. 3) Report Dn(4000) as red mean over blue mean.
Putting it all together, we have 1.94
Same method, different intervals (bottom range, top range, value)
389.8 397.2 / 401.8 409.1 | 1.87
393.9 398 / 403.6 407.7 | 1.80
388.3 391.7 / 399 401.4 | 1.54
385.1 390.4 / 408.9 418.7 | 2.04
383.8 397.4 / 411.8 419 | 2.01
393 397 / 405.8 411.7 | 2.04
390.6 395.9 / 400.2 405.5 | 1.81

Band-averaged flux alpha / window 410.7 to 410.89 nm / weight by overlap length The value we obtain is 10.6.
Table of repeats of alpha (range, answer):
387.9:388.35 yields 5.58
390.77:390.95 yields 8.36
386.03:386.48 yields 5.65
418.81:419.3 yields 11.3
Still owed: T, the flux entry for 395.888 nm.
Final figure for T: 6.946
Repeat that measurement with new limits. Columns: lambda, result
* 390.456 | 7.567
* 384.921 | 5.545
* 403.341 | 10.4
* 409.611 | 10.18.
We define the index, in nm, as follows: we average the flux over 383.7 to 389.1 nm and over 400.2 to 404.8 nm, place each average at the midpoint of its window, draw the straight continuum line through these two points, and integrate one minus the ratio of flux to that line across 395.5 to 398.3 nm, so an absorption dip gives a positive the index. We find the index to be 0.96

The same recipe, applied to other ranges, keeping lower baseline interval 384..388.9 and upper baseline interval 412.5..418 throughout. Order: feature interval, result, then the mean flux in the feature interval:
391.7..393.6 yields 0.406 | 5.18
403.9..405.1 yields -0.327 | 11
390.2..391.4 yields -0.336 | 8.05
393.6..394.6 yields 0.248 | 5.16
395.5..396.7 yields 0.223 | 5.85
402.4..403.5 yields -0.392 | 11.4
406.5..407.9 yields -0.206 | 10.5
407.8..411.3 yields -0.470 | 10.8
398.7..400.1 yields -0.456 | 10.3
